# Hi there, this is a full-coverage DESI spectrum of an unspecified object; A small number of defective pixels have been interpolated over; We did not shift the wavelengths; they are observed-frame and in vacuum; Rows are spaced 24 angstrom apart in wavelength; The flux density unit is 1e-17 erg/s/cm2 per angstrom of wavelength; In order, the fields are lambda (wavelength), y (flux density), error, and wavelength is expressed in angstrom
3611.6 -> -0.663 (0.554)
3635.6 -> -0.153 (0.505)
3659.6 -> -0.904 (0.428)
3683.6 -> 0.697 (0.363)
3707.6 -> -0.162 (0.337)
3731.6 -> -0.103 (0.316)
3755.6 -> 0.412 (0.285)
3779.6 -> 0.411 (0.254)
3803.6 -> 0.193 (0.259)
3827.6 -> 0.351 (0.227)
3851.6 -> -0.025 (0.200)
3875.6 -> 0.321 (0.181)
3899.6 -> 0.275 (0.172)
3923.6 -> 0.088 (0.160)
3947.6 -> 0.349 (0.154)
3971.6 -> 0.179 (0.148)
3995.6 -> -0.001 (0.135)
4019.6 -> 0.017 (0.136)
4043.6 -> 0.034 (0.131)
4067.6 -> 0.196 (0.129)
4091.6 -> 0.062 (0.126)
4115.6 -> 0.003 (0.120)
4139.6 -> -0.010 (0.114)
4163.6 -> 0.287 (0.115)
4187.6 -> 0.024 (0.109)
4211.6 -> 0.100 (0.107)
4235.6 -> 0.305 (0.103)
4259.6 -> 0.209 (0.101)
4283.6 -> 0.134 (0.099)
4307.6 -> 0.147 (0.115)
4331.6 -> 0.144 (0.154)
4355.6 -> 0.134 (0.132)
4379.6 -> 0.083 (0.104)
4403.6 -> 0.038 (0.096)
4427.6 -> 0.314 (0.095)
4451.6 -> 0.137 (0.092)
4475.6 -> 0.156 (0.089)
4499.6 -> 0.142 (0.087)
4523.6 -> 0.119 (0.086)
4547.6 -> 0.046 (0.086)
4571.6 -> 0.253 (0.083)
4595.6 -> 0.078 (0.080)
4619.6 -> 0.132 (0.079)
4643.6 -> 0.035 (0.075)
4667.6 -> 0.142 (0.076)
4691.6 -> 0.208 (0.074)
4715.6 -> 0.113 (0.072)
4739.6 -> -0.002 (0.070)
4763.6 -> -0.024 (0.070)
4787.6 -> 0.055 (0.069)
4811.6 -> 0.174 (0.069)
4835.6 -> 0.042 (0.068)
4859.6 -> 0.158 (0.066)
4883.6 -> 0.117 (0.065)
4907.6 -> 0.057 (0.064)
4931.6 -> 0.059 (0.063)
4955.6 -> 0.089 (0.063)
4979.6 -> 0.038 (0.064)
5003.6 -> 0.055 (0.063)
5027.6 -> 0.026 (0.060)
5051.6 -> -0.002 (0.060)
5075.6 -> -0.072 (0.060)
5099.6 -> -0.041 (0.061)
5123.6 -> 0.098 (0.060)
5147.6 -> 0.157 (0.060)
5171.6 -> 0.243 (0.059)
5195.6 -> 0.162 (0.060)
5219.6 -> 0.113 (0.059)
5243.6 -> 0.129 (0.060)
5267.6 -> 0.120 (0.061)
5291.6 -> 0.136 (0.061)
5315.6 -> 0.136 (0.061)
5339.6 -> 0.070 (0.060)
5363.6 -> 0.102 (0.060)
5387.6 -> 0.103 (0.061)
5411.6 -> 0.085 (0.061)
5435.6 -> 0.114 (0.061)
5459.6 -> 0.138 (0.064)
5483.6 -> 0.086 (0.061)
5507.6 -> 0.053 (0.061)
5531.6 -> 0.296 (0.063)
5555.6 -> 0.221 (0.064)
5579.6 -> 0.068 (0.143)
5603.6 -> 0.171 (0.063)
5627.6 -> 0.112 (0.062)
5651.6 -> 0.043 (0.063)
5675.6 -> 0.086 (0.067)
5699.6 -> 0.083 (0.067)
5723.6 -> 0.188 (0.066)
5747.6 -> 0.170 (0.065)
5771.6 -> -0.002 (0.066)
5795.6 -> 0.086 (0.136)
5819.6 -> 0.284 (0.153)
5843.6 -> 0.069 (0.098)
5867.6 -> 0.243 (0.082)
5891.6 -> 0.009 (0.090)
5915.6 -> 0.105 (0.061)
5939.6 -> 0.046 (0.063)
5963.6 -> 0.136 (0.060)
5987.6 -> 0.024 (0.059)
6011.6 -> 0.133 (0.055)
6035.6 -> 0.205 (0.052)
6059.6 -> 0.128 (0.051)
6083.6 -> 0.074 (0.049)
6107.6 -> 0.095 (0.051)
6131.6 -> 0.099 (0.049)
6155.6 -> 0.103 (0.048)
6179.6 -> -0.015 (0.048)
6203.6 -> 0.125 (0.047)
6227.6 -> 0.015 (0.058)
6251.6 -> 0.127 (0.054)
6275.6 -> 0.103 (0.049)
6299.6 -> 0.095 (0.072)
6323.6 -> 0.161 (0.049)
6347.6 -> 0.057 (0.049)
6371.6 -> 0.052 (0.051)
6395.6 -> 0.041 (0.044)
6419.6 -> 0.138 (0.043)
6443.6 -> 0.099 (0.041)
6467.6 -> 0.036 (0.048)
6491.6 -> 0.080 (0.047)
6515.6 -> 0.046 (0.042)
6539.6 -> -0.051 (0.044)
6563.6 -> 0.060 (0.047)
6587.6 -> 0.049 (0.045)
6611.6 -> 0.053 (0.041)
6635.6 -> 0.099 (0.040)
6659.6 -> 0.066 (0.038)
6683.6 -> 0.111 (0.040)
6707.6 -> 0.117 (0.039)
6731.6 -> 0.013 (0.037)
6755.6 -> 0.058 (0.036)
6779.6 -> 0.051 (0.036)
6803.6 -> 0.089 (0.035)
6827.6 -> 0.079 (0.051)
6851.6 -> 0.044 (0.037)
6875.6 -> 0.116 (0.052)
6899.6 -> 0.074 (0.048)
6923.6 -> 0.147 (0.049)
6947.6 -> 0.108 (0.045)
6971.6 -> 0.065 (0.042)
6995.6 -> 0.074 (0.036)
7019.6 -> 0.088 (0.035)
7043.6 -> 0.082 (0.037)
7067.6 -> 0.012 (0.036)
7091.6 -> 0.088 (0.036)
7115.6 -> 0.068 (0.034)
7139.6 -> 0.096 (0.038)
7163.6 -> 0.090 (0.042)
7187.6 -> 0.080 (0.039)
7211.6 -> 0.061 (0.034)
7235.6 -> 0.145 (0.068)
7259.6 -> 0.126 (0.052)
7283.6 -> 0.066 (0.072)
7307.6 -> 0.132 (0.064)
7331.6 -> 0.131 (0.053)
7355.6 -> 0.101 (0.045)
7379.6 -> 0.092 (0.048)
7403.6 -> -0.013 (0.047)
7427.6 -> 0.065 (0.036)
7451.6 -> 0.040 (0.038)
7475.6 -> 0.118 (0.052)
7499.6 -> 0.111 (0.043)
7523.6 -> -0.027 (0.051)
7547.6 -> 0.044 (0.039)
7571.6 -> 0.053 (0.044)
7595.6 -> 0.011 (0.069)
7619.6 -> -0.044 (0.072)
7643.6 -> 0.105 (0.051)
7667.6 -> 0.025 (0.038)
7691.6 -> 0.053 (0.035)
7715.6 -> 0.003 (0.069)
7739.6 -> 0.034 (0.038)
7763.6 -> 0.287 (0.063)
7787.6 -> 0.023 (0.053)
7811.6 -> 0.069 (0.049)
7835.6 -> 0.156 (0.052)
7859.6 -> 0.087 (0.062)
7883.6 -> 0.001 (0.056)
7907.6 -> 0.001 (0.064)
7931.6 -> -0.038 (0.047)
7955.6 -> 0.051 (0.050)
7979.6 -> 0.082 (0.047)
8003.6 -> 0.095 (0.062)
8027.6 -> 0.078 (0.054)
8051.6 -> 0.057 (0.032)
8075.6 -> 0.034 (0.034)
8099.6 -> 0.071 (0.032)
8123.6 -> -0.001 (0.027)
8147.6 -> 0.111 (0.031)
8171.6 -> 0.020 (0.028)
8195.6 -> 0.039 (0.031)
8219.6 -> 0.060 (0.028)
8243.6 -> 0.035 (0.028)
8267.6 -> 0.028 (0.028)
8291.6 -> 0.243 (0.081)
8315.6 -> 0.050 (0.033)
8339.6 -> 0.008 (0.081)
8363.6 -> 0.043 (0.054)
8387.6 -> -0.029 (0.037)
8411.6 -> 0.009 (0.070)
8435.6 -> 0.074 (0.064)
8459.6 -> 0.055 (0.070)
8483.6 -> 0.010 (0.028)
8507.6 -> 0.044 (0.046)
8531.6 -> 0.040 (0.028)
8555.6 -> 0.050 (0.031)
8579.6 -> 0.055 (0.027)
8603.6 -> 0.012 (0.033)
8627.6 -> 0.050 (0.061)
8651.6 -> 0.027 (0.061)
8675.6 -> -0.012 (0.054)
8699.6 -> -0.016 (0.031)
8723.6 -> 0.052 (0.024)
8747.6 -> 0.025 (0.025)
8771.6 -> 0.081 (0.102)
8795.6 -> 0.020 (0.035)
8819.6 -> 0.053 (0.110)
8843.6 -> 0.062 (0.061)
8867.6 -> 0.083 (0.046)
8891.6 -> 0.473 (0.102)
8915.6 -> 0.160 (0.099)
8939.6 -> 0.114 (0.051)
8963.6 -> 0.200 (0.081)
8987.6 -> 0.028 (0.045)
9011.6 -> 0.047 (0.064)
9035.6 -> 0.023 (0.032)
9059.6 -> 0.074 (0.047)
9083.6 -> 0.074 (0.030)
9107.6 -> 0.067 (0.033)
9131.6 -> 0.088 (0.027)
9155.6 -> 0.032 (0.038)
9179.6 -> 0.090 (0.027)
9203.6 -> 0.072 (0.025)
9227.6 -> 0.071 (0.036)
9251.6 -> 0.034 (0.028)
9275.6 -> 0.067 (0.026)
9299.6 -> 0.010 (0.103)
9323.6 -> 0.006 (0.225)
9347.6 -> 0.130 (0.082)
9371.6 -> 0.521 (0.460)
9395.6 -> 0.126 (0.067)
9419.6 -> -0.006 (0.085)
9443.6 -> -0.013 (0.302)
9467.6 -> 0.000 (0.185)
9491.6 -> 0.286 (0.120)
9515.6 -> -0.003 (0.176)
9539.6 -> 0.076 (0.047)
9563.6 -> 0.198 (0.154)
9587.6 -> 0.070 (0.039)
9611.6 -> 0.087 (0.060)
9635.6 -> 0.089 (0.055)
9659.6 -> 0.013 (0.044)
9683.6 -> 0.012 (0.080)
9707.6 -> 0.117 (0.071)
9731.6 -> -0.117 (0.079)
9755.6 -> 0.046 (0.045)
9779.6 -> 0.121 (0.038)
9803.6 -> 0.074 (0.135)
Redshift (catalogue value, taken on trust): 1.38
